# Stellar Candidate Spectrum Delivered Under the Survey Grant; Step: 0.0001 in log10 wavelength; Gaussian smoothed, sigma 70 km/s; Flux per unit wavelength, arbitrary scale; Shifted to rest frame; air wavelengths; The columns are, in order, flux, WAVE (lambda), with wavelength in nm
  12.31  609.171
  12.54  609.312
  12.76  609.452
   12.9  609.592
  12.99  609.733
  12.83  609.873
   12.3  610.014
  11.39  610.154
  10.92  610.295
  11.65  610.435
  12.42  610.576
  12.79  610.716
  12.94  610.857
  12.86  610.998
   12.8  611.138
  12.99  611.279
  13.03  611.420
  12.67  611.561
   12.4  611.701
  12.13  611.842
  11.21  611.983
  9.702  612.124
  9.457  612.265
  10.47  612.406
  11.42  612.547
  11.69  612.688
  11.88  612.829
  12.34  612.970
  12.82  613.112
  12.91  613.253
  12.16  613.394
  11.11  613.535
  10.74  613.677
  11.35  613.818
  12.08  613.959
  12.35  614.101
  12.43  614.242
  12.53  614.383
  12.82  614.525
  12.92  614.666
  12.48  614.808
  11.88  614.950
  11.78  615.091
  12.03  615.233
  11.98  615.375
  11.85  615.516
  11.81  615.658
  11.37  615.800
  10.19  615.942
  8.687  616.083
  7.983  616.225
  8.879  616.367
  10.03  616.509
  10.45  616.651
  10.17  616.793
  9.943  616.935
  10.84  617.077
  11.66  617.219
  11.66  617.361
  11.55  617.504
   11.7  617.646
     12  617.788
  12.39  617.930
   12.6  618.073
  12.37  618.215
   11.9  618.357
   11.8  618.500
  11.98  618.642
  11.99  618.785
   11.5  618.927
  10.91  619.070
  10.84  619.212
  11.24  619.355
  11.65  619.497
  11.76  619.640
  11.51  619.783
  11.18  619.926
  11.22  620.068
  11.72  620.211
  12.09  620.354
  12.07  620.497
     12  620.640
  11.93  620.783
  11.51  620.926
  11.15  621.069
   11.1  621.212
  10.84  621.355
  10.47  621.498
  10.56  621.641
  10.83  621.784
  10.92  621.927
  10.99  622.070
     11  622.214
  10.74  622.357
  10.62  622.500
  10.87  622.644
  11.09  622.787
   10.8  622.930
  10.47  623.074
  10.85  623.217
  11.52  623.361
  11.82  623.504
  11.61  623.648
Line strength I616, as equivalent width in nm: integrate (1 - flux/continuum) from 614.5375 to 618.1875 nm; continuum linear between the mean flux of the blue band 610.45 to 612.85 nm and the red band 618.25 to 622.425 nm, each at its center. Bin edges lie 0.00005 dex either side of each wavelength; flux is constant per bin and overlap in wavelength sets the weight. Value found 0.135 nm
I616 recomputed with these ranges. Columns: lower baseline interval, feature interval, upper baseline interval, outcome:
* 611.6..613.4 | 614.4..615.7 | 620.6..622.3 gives -0.09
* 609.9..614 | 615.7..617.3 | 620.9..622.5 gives 0.19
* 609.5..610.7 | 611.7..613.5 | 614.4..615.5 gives 0.10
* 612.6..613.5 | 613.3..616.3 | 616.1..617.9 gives -0.01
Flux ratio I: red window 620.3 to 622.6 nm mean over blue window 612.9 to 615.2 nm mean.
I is 0.92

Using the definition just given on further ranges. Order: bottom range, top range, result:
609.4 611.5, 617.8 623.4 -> 0.91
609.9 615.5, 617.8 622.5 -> 0.95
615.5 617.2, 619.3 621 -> 1.15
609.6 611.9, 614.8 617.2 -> 0.86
